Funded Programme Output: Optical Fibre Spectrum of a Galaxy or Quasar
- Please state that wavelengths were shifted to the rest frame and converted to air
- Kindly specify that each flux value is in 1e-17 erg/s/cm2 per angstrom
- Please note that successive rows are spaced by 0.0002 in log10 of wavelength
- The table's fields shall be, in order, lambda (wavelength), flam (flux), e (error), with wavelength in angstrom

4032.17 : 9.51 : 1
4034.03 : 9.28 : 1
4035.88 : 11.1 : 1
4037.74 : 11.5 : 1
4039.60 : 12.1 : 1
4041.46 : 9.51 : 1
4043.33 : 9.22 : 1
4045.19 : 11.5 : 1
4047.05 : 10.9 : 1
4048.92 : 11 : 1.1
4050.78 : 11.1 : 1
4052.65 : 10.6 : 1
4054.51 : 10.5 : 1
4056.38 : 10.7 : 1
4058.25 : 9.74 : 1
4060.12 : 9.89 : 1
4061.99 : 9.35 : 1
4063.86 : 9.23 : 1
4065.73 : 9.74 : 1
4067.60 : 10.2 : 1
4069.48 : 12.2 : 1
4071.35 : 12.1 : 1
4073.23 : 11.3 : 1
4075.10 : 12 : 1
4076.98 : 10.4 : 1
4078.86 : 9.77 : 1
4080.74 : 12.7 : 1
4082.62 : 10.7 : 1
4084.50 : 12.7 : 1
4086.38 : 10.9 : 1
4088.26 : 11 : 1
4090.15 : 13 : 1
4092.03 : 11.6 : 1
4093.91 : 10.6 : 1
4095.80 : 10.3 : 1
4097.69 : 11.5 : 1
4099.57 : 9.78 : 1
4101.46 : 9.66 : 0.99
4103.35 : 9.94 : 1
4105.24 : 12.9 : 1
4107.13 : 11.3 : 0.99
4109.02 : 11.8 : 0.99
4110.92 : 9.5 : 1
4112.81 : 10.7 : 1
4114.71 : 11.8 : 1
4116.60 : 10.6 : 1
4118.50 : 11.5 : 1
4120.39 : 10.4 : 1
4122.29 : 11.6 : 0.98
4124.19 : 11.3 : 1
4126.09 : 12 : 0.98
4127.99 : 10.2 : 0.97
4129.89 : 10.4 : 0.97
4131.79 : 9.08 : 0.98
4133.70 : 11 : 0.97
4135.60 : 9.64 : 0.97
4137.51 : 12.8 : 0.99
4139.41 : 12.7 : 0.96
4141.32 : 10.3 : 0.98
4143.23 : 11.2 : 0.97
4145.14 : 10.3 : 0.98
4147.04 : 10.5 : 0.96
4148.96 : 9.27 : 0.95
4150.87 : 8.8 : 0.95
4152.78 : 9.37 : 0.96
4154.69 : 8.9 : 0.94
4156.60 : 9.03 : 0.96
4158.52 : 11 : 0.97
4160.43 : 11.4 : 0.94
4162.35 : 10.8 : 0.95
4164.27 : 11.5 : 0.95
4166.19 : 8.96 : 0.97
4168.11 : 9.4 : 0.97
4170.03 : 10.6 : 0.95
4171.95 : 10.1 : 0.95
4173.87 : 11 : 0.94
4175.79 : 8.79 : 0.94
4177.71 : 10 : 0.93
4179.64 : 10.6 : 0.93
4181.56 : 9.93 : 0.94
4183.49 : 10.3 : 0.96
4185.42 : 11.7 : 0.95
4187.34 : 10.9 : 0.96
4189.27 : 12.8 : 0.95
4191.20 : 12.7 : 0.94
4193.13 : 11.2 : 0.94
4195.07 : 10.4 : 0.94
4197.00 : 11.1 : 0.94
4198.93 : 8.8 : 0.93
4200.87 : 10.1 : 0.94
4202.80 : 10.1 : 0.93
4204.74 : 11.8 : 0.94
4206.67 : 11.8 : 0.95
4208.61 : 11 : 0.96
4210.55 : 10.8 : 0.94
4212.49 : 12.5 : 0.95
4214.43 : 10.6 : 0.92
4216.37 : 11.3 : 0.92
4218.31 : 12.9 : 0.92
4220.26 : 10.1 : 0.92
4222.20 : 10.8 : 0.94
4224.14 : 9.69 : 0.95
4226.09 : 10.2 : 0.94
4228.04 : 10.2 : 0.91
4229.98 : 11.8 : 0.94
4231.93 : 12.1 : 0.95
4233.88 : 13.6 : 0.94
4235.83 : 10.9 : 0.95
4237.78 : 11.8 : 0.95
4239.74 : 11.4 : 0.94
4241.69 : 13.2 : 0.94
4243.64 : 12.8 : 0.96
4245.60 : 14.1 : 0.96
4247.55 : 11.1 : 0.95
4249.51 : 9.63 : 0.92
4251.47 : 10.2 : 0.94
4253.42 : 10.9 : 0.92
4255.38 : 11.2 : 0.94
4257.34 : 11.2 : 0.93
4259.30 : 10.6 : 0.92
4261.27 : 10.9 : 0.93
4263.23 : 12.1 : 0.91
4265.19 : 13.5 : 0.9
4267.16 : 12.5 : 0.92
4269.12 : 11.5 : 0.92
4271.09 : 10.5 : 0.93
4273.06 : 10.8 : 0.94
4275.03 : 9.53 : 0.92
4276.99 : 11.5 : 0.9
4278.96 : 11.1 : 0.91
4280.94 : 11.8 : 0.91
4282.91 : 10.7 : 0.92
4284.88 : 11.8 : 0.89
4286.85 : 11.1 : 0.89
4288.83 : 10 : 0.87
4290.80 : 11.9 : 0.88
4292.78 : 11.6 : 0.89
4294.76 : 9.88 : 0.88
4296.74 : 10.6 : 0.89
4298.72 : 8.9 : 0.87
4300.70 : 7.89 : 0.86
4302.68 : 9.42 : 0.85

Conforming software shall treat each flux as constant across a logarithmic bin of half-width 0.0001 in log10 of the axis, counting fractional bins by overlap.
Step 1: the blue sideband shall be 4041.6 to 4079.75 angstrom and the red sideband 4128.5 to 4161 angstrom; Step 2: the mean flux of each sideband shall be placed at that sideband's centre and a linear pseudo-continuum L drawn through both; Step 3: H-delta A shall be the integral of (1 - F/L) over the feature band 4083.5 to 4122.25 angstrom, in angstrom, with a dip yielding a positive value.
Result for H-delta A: -2.41 angstrom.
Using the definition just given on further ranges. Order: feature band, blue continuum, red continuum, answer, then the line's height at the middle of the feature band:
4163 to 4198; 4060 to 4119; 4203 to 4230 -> 1.16 angstrom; 11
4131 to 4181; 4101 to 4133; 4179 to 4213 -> 3.08 angstrom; 10.9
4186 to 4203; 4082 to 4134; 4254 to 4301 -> 0.07 angstrom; 11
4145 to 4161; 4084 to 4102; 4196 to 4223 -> 1.82 angstrom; 11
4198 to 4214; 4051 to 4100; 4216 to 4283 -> 0.57 angstrom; 11.3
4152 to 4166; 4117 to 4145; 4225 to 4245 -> 1.23 angstrom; 11.2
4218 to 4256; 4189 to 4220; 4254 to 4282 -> -0.51 angstrom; 11.3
